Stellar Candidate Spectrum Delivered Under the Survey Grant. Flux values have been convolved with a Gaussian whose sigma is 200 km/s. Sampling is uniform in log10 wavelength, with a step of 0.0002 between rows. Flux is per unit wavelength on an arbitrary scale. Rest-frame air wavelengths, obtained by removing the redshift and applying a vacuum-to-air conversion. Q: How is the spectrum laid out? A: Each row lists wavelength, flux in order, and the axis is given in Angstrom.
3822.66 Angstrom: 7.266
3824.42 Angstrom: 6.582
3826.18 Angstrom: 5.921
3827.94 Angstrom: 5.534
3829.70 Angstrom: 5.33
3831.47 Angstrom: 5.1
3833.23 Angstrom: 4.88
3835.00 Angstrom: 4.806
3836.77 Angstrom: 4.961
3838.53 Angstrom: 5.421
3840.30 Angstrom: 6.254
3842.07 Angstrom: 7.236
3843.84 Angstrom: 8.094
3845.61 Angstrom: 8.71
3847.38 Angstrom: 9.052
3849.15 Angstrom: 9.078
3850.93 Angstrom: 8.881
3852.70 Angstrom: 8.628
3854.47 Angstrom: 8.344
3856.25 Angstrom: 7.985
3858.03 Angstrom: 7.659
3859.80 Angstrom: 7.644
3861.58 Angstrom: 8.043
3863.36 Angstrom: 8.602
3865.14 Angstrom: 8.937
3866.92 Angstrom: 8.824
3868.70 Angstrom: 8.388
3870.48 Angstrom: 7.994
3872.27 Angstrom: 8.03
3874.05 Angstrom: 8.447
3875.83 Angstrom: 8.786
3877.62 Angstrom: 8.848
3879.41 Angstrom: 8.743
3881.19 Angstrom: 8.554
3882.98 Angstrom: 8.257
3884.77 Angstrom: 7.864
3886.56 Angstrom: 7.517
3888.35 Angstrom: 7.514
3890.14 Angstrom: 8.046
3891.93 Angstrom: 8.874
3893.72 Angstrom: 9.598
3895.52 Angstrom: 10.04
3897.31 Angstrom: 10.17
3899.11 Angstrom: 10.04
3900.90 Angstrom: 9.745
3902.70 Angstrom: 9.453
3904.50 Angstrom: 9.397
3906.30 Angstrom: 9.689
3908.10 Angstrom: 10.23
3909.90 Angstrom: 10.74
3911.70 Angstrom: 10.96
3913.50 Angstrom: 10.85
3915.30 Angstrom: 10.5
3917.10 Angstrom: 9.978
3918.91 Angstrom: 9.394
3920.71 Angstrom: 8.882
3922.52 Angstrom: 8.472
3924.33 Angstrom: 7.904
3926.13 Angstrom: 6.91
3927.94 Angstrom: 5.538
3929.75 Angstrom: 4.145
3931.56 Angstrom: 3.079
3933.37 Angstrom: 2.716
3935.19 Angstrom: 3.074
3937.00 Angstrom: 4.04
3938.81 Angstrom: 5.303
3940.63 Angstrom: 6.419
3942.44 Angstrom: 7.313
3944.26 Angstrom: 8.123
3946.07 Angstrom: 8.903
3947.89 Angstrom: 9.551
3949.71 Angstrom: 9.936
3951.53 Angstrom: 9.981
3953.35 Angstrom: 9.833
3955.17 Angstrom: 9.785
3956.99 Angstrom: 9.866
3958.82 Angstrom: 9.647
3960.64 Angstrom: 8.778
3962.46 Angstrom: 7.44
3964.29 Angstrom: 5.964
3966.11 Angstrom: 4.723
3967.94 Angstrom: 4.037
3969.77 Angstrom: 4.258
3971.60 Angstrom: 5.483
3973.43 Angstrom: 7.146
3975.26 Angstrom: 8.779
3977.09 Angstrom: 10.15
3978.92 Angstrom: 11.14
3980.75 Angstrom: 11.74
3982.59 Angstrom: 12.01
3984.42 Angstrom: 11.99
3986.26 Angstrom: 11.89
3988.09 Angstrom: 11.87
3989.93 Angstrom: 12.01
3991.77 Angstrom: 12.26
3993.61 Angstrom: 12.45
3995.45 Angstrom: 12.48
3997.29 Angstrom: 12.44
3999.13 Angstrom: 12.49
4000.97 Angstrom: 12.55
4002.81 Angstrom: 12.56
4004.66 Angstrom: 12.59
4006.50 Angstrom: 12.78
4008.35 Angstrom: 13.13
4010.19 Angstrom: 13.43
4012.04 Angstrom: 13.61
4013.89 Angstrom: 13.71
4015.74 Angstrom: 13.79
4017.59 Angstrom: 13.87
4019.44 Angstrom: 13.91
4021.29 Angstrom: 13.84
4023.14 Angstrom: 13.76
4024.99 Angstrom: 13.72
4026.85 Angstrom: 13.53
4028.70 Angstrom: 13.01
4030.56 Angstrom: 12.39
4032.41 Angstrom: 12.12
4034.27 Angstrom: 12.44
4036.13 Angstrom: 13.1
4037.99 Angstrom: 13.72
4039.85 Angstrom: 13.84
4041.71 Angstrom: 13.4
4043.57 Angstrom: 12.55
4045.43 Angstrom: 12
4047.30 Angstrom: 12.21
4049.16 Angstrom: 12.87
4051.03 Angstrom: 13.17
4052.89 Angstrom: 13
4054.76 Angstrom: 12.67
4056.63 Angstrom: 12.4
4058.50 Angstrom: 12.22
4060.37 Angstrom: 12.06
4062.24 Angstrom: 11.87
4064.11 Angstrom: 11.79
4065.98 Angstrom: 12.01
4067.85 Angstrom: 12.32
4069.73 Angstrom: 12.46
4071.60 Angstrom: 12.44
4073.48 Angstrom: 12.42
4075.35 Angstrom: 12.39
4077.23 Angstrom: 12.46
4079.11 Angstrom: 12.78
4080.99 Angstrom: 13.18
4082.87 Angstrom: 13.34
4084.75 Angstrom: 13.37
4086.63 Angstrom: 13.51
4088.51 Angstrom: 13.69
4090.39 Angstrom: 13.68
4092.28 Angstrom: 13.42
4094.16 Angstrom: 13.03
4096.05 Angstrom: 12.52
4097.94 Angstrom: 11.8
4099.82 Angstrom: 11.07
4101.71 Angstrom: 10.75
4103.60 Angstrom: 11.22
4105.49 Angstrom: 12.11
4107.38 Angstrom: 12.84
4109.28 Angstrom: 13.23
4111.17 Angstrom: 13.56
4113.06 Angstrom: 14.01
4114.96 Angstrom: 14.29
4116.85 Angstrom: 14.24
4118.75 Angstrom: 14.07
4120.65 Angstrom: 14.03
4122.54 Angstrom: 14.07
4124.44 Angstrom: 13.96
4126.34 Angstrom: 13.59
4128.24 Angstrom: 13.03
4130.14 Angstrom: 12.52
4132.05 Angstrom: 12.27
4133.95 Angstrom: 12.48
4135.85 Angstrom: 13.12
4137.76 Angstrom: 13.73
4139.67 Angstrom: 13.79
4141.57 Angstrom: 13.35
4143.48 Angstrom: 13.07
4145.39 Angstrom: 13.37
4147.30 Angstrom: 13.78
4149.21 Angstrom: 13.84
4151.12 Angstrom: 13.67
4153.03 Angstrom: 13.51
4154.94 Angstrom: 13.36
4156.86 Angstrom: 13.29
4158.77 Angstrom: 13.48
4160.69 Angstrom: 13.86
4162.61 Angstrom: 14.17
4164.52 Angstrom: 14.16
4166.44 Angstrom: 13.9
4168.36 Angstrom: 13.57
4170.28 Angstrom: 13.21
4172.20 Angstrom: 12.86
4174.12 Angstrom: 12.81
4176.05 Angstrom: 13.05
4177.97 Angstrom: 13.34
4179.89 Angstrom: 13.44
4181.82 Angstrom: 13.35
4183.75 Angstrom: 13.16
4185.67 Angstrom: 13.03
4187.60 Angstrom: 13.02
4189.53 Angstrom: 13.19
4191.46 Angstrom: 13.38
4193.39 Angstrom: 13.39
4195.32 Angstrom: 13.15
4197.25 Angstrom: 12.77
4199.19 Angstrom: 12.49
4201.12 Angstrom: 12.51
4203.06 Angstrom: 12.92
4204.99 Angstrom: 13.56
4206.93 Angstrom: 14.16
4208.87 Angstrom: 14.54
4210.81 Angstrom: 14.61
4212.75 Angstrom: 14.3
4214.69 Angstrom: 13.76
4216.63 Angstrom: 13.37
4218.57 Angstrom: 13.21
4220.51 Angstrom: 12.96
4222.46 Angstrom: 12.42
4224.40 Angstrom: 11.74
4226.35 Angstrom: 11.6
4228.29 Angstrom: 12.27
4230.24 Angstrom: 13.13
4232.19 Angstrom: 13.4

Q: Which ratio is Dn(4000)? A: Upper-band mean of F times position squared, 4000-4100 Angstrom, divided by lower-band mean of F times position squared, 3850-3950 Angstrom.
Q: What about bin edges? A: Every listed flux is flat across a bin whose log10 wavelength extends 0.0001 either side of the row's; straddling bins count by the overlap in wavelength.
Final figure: 1.70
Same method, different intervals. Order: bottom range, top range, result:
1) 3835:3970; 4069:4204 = 1.84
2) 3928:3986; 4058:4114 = 1.76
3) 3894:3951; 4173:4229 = 1.86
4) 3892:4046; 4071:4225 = 1.42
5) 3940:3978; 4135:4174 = 1.88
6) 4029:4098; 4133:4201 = 1.10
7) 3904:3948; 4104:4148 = 1.94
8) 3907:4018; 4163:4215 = 1.58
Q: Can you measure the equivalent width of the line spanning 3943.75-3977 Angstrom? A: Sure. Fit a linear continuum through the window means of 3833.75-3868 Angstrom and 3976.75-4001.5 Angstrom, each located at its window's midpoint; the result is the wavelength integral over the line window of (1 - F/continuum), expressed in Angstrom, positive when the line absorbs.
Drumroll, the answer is 9.3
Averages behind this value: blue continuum 7.72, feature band 7.95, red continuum 12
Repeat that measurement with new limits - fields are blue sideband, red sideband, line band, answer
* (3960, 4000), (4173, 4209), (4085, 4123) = -4.3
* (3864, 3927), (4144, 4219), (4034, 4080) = -4.2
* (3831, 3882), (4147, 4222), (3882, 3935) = 1.3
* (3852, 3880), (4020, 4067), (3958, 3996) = 6.4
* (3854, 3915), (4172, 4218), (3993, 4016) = -4.9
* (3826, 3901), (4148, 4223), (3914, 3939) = 6.7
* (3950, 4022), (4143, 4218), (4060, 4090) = -1.7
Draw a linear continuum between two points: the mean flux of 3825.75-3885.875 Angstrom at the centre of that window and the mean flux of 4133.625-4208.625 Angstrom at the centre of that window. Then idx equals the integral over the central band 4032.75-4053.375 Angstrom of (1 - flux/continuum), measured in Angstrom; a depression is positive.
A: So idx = -3.54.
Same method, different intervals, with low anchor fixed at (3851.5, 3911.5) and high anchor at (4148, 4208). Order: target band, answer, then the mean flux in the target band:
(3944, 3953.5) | 0.4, 9.44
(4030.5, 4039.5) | -1.4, 12.9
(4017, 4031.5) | -3.3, 13.5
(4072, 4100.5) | -2.2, 12.9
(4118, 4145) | -1.6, 13.4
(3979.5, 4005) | -4.2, 12.2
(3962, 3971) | 4.4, 5.18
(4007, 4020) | -3.3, 13.6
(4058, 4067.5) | -0.3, 12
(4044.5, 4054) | -1.1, 12.6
